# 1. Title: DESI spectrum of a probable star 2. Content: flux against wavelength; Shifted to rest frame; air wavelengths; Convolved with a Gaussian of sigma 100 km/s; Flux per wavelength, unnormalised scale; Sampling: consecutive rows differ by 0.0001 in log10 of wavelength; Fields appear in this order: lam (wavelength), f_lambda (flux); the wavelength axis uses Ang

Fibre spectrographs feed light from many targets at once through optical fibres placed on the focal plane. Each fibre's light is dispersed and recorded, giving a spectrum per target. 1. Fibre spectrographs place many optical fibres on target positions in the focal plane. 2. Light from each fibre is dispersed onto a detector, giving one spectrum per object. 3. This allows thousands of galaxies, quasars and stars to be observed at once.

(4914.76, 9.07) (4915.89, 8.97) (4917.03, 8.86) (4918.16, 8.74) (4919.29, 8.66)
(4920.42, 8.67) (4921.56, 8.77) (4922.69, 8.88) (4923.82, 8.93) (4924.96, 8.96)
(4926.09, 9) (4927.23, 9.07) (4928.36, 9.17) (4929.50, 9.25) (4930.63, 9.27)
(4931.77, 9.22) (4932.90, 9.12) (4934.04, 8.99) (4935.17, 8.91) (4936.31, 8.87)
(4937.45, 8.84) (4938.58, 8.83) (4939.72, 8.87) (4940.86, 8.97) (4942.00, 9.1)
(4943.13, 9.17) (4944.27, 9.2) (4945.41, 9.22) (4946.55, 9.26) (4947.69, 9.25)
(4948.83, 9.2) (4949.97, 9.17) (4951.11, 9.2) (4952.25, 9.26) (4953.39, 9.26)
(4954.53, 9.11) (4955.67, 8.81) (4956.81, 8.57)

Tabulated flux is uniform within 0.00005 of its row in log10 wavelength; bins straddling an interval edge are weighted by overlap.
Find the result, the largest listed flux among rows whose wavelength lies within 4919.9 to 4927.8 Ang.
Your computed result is 9.07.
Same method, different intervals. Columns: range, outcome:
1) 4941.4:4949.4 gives 9.26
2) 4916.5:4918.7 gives 8.86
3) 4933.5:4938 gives 8.99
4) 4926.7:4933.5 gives 9.27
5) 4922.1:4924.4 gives 8.93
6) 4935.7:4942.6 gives 9.1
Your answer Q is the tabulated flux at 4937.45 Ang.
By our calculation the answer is 8.84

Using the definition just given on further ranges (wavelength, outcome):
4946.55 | 9.26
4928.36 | 9.17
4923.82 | 8.93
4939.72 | 8.87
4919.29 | 8.66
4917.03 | 8.86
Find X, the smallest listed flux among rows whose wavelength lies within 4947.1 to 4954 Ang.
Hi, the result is 9.17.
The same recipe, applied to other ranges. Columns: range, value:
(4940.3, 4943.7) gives 8.97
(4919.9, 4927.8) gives 8.67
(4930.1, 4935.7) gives 8.91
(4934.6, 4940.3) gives 8.83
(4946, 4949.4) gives 9.2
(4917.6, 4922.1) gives 8.66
